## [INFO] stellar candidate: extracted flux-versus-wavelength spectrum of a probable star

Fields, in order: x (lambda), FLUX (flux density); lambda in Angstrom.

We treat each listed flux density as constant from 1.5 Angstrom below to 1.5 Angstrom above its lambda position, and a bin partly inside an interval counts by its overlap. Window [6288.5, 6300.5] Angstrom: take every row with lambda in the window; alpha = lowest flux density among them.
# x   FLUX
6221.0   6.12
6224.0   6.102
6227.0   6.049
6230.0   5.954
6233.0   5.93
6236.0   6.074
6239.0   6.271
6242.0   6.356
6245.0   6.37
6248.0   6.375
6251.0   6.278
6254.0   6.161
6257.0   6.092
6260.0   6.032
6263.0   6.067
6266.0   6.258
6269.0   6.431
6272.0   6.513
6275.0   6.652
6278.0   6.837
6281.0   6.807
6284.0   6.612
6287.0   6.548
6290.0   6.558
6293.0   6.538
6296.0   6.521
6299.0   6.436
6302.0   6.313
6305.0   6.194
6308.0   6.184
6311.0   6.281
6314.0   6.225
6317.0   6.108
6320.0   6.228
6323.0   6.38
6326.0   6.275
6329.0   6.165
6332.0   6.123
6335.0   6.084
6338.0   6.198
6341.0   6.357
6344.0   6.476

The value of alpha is 6.436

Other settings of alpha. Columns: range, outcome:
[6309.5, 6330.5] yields 6.108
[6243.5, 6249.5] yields 6.37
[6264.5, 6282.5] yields 6.258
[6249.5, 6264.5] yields 6.032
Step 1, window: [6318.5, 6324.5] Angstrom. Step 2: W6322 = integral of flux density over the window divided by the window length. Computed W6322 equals 6.3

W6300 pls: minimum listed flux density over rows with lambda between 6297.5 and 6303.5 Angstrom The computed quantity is 6.313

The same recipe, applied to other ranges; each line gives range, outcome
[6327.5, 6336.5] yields 6.084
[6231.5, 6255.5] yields 5.93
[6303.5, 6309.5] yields 6.184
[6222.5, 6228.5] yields 6.049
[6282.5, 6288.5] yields 6.548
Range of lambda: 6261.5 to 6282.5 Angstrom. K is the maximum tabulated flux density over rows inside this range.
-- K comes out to 6.837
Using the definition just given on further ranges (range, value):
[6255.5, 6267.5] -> 6.258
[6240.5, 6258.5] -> 6.375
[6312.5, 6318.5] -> 6.225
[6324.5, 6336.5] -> 6.275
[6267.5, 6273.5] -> 6.513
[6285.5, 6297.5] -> 6.558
